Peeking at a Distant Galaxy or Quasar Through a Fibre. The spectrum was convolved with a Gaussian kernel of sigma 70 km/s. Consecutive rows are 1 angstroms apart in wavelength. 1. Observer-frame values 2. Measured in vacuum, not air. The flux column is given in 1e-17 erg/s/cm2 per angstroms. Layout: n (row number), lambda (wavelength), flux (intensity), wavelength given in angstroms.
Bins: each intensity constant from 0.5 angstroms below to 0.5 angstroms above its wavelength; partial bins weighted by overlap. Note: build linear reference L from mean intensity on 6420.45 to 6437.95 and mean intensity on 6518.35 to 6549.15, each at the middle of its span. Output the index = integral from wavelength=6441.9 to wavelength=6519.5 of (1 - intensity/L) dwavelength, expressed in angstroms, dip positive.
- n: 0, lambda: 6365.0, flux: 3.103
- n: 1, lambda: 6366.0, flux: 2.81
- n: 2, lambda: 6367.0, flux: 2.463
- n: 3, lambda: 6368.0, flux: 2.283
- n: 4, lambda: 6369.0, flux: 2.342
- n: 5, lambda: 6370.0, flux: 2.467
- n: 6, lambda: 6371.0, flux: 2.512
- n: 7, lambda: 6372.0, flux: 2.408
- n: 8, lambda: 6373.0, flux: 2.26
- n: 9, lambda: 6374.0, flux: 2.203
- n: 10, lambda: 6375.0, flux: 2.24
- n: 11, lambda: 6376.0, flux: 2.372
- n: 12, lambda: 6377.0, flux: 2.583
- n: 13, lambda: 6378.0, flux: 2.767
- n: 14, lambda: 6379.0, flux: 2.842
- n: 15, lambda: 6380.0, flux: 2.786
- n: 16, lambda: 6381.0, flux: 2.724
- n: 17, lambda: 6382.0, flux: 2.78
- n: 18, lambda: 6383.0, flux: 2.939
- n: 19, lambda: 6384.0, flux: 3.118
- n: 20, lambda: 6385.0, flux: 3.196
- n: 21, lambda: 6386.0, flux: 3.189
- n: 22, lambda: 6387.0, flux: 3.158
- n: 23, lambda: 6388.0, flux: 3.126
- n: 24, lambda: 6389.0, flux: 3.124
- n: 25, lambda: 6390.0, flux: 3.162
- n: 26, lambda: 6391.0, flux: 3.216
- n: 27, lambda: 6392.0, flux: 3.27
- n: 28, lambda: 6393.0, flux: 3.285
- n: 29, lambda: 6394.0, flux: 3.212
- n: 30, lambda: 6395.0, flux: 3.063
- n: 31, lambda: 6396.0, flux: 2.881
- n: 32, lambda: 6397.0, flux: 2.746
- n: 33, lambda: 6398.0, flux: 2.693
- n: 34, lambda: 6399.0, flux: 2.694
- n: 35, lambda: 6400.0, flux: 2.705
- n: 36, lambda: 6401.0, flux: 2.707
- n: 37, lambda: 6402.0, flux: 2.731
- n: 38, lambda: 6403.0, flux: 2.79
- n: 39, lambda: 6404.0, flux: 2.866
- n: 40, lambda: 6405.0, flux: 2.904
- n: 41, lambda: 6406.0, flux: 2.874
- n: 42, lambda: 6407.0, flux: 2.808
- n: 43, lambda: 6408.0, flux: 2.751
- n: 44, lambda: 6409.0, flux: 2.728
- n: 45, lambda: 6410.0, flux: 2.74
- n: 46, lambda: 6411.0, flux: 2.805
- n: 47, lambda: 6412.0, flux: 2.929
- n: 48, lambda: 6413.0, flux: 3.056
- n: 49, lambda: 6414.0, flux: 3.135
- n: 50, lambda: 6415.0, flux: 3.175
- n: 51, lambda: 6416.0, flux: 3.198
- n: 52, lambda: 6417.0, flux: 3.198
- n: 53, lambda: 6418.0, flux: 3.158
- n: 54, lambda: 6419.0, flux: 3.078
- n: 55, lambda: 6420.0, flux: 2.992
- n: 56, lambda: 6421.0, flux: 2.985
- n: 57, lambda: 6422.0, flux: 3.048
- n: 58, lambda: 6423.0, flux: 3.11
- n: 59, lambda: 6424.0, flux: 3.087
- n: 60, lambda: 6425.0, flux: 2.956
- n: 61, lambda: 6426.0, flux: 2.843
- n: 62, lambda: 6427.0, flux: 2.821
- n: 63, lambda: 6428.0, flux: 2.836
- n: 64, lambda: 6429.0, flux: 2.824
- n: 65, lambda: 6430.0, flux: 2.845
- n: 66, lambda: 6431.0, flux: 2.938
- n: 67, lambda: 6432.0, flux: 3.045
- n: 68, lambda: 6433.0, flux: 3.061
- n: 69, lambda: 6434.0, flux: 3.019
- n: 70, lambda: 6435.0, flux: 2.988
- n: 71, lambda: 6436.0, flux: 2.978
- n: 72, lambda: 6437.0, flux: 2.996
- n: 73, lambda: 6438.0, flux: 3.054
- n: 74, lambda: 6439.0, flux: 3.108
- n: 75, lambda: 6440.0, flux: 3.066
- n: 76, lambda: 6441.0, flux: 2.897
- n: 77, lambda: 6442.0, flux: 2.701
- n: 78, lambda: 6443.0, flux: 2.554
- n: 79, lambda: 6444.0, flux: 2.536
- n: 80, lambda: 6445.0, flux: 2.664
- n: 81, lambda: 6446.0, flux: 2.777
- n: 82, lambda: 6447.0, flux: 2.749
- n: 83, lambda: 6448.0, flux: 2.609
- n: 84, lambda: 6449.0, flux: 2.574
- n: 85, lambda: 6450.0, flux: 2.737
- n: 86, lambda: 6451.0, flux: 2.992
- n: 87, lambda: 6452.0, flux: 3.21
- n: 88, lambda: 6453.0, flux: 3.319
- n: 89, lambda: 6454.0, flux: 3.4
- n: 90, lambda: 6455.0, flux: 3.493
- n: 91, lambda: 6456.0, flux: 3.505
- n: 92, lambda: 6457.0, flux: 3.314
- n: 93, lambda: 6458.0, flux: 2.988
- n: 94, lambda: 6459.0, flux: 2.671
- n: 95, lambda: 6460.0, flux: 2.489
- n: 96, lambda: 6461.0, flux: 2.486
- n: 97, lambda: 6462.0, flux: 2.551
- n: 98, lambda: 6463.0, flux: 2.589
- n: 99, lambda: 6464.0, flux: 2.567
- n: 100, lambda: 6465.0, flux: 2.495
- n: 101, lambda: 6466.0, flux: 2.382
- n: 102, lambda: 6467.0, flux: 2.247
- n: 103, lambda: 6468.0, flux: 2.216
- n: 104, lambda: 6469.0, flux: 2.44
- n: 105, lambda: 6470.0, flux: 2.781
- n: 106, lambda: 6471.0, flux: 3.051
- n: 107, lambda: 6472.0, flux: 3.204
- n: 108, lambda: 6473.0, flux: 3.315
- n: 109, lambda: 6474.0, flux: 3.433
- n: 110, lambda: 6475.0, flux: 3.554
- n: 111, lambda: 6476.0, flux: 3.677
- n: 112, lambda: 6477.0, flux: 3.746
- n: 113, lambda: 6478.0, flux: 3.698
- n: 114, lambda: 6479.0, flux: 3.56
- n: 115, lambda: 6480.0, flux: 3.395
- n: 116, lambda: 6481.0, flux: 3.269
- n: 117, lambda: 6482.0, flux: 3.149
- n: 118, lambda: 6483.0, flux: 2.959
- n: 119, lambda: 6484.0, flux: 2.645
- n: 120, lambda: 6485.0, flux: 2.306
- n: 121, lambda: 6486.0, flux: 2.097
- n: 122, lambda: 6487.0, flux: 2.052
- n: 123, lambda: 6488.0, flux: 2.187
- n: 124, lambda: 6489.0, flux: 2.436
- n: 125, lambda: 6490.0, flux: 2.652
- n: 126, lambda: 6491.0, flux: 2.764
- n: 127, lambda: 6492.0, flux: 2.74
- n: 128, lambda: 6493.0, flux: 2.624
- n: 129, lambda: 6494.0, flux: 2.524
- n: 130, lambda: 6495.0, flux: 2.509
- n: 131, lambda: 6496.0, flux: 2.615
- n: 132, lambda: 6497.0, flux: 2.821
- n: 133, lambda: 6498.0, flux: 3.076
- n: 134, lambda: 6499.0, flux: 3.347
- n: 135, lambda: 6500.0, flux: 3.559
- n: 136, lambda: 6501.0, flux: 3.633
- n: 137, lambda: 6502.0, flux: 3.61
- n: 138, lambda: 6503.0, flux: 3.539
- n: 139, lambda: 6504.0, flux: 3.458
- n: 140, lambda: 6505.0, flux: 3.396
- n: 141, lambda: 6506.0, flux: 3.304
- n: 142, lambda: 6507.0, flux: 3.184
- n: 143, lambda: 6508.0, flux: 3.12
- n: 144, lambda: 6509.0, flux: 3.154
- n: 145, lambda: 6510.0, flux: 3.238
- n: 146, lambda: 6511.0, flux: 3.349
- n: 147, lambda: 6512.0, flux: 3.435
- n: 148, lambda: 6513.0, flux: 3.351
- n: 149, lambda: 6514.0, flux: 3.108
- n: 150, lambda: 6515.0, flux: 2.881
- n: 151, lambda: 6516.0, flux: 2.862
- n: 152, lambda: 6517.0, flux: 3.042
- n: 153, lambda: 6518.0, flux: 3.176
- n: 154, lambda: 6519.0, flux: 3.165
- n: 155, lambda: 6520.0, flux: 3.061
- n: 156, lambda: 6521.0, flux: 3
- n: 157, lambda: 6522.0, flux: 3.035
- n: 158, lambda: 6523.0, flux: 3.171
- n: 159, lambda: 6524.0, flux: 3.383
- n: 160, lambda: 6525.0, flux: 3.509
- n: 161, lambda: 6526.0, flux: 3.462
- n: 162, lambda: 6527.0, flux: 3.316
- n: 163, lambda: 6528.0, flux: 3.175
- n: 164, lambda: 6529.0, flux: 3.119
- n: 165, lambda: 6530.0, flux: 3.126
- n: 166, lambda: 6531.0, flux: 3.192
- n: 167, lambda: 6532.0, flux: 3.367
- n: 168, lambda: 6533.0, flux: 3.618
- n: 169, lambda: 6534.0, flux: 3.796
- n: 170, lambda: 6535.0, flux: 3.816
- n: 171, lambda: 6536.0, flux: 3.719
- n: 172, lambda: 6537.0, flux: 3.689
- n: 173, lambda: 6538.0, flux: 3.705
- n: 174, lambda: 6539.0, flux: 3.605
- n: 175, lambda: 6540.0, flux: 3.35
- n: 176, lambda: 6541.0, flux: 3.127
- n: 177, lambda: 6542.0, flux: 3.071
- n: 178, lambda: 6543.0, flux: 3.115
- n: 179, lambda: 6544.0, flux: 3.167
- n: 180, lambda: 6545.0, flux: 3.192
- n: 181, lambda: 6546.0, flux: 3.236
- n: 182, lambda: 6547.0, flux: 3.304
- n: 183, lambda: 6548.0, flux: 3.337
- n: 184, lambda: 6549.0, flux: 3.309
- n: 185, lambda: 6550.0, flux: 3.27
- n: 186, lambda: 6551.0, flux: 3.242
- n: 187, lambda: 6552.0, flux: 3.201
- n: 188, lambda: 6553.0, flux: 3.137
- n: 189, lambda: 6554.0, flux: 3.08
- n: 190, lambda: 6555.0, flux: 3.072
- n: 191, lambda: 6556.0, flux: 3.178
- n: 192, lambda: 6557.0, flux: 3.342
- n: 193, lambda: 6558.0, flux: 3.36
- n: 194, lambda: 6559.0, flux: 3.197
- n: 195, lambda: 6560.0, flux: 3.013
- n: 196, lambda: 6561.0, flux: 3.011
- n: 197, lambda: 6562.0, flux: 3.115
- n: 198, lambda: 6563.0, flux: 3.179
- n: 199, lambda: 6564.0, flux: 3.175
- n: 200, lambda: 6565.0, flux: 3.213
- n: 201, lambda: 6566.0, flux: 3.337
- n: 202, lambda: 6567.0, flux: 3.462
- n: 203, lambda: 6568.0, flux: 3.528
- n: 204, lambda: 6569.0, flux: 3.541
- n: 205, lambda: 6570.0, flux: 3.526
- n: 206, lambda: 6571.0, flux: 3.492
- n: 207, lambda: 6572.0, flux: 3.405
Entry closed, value 4.5 angstroms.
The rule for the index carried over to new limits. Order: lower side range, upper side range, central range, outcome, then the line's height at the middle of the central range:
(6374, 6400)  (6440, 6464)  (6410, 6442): -1.3 angstroms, 2.88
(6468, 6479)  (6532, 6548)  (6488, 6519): 2.4 angstroms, 3.33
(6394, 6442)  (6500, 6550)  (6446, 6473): 2.3 angstroms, 3.08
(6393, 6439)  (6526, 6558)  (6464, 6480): 0.3 angstroms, 3.11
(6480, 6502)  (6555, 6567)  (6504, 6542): -4.1 angstroms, 2.98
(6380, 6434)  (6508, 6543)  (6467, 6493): 2.1 angstroms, 3.17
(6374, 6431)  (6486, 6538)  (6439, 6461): 0.8 angstroms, 3.02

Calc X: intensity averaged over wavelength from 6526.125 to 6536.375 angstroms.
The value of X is 3.42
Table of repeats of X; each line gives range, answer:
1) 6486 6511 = 2.97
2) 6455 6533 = 3.03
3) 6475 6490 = 2.95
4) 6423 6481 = 2.95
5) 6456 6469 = 2.61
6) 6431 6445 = 2.91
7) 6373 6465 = 2.9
